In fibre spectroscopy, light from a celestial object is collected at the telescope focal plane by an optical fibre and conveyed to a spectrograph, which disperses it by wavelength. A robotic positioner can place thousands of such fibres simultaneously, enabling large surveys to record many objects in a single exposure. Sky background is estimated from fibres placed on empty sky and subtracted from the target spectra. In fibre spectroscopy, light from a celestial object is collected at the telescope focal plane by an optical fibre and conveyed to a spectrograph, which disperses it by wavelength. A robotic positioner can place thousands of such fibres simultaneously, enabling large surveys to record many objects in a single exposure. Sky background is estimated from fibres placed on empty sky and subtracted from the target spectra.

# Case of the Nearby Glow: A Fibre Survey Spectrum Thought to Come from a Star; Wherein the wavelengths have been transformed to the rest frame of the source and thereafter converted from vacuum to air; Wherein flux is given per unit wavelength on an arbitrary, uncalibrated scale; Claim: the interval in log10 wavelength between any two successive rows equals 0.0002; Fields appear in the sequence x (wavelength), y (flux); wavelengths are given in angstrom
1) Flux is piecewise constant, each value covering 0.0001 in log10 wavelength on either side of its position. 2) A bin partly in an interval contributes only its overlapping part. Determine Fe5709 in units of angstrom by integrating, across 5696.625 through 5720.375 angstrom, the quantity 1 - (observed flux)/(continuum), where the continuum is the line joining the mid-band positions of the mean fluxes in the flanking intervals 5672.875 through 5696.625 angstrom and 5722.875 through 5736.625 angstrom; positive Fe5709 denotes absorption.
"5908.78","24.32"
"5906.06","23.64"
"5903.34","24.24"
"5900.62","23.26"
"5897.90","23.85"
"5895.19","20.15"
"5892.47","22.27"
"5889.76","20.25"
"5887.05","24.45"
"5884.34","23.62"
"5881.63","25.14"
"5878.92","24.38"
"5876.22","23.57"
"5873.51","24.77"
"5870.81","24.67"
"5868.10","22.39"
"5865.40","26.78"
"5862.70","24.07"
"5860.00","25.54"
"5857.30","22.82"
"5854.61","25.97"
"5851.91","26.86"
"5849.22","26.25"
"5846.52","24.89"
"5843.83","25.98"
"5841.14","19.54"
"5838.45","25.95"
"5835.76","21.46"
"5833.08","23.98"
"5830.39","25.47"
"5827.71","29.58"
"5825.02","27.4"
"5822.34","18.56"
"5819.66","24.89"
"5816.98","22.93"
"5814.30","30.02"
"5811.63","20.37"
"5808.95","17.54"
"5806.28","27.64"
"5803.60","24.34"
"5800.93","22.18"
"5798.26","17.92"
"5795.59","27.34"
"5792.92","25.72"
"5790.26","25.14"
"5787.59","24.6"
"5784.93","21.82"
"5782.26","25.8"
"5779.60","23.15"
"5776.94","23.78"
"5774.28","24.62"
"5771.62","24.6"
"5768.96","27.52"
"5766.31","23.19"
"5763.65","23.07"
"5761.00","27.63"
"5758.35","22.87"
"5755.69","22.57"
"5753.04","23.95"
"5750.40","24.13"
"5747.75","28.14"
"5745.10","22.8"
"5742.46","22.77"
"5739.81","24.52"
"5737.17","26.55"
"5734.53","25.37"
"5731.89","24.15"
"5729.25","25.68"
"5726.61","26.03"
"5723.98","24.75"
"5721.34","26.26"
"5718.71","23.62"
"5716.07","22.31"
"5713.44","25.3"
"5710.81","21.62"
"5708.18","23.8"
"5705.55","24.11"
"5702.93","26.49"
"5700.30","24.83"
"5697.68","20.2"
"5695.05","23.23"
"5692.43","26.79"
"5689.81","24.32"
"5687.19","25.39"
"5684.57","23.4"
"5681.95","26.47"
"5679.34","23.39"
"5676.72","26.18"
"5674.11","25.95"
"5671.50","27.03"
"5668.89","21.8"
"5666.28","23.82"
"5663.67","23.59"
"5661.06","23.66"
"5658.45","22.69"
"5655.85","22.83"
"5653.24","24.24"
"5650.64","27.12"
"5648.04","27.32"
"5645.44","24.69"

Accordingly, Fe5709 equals 1.4 angstrom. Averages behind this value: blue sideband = 25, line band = 23.7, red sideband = 25.3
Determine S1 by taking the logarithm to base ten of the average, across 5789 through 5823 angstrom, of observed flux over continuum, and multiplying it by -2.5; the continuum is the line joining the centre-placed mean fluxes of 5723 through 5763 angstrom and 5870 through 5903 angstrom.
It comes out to 0.03 mag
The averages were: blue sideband 24.8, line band 23.5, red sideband 23.4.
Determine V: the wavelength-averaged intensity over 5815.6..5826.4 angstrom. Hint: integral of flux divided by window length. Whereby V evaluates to 23.5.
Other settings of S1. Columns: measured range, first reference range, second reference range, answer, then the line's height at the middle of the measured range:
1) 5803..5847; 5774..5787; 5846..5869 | 0.02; 24.6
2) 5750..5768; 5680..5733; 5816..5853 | 0.02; 24.5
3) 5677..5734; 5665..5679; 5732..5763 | 0.01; 24.7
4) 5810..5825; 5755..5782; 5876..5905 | 0.01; 23.9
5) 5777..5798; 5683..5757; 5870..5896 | -0.02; 24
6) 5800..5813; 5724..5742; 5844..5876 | 0.12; 25.1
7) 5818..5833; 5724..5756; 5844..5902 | -0.03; 24.4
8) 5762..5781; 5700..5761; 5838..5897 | 0.00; 24.4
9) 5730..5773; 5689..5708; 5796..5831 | -0.03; 24.1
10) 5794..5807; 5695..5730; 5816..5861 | 0.03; 24.5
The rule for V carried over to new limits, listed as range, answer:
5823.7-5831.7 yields 27.5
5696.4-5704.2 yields 23.8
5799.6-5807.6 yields 24.7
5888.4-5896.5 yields 20.9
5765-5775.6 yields 25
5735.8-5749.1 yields 25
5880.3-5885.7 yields 24.4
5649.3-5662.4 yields 24.1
